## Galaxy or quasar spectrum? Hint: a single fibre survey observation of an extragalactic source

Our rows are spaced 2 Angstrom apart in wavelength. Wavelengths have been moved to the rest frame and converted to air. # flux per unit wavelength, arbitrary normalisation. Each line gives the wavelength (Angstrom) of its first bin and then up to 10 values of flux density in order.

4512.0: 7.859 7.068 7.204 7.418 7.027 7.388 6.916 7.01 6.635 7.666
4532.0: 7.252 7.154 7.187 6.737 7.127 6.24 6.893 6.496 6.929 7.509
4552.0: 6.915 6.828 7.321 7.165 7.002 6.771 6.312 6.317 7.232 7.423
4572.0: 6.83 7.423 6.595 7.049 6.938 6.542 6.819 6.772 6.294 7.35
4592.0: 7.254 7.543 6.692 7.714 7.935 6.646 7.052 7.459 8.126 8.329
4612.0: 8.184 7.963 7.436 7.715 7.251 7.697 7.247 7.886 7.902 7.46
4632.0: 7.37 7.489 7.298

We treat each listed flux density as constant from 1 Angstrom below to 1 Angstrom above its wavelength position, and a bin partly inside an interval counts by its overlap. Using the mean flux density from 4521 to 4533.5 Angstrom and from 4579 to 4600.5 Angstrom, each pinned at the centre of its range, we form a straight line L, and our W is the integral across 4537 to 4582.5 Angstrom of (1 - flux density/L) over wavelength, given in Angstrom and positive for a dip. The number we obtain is 1.3 Angstrom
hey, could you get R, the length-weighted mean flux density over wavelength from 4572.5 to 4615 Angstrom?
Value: 7.27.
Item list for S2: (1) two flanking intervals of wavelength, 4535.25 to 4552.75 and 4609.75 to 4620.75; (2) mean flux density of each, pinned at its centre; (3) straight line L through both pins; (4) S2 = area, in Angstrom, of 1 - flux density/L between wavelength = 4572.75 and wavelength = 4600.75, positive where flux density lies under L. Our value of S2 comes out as 1.4 Angstrom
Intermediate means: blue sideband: 6.89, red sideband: 7.79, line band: 7.06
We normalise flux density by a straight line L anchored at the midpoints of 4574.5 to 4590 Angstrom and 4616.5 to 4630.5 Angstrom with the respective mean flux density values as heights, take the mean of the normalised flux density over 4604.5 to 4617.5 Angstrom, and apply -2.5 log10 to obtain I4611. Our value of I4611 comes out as -0.08 mag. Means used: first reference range 6.78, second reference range 7.59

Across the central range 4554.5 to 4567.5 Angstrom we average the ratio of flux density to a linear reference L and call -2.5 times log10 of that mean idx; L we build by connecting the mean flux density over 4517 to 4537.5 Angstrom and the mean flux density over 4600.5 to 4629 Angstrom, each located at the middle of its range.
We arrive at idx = 0.08 mag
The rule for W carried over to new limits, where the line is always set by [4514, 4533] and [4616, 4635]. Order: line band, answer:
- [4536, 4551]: 0.8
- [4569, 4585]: 0.9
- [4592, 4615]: -0.4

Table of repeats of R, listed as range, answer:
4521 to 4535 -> 7.15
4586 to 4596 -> 7.03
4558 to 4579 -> 6.91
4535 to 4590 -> 6.89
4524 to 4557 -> 6.99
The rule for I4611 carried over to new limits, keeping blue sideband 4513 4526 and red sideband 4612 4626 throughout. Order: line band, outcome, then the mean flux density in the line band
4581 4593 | 0.10 mag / 6.84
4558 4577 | 0.07 mag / 6.89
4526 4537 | 0.01 mag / 7.16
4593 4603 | 0.03 mag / 7.31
